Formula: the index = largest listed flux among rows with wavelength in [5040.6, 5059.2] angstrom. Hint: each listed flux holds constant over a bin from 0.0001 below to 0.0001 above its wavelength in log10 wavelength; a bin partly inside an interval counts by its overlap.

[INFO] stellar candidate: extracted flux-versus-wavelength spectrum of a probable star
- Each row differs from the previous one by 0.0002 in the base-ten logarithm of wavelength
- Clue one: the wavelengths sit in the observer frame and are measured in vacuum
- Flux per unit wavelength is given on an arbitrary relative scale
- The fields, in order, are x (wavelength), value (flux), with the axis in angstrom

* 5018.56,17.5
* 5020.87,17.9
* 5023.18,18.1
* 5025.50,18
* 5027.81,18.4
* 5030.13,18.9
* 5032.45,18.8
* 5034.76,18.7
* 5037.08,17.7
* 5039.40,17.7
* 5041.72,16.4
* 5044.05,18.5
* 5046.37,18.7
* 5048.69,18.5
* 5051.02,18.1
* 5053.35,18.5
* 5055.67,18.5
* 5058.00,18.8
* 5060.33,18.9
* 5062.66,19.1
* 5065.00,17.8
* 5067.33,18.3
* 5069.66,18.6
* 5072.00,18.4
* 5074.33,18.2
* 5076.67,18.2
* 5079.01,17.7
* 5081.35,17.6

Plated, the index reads 18.8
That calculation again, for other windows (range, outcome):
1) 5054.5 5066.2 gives 19.1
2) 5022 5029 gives 18.4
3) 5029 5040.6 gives 18.9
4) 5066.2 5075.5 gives 18.6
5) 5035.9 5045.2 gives 18.5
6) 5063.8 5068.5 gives 18.3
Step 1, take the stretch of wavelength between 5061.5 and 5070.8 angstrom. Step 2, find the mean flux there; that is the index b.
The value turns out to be 18.4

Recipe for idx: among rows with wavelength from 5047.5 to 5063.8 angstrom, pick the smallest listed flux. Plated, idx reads 18.1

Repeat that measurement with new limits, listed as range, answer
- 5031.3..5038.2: 17.7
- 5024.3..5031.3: 18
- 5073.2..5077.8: 18.2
